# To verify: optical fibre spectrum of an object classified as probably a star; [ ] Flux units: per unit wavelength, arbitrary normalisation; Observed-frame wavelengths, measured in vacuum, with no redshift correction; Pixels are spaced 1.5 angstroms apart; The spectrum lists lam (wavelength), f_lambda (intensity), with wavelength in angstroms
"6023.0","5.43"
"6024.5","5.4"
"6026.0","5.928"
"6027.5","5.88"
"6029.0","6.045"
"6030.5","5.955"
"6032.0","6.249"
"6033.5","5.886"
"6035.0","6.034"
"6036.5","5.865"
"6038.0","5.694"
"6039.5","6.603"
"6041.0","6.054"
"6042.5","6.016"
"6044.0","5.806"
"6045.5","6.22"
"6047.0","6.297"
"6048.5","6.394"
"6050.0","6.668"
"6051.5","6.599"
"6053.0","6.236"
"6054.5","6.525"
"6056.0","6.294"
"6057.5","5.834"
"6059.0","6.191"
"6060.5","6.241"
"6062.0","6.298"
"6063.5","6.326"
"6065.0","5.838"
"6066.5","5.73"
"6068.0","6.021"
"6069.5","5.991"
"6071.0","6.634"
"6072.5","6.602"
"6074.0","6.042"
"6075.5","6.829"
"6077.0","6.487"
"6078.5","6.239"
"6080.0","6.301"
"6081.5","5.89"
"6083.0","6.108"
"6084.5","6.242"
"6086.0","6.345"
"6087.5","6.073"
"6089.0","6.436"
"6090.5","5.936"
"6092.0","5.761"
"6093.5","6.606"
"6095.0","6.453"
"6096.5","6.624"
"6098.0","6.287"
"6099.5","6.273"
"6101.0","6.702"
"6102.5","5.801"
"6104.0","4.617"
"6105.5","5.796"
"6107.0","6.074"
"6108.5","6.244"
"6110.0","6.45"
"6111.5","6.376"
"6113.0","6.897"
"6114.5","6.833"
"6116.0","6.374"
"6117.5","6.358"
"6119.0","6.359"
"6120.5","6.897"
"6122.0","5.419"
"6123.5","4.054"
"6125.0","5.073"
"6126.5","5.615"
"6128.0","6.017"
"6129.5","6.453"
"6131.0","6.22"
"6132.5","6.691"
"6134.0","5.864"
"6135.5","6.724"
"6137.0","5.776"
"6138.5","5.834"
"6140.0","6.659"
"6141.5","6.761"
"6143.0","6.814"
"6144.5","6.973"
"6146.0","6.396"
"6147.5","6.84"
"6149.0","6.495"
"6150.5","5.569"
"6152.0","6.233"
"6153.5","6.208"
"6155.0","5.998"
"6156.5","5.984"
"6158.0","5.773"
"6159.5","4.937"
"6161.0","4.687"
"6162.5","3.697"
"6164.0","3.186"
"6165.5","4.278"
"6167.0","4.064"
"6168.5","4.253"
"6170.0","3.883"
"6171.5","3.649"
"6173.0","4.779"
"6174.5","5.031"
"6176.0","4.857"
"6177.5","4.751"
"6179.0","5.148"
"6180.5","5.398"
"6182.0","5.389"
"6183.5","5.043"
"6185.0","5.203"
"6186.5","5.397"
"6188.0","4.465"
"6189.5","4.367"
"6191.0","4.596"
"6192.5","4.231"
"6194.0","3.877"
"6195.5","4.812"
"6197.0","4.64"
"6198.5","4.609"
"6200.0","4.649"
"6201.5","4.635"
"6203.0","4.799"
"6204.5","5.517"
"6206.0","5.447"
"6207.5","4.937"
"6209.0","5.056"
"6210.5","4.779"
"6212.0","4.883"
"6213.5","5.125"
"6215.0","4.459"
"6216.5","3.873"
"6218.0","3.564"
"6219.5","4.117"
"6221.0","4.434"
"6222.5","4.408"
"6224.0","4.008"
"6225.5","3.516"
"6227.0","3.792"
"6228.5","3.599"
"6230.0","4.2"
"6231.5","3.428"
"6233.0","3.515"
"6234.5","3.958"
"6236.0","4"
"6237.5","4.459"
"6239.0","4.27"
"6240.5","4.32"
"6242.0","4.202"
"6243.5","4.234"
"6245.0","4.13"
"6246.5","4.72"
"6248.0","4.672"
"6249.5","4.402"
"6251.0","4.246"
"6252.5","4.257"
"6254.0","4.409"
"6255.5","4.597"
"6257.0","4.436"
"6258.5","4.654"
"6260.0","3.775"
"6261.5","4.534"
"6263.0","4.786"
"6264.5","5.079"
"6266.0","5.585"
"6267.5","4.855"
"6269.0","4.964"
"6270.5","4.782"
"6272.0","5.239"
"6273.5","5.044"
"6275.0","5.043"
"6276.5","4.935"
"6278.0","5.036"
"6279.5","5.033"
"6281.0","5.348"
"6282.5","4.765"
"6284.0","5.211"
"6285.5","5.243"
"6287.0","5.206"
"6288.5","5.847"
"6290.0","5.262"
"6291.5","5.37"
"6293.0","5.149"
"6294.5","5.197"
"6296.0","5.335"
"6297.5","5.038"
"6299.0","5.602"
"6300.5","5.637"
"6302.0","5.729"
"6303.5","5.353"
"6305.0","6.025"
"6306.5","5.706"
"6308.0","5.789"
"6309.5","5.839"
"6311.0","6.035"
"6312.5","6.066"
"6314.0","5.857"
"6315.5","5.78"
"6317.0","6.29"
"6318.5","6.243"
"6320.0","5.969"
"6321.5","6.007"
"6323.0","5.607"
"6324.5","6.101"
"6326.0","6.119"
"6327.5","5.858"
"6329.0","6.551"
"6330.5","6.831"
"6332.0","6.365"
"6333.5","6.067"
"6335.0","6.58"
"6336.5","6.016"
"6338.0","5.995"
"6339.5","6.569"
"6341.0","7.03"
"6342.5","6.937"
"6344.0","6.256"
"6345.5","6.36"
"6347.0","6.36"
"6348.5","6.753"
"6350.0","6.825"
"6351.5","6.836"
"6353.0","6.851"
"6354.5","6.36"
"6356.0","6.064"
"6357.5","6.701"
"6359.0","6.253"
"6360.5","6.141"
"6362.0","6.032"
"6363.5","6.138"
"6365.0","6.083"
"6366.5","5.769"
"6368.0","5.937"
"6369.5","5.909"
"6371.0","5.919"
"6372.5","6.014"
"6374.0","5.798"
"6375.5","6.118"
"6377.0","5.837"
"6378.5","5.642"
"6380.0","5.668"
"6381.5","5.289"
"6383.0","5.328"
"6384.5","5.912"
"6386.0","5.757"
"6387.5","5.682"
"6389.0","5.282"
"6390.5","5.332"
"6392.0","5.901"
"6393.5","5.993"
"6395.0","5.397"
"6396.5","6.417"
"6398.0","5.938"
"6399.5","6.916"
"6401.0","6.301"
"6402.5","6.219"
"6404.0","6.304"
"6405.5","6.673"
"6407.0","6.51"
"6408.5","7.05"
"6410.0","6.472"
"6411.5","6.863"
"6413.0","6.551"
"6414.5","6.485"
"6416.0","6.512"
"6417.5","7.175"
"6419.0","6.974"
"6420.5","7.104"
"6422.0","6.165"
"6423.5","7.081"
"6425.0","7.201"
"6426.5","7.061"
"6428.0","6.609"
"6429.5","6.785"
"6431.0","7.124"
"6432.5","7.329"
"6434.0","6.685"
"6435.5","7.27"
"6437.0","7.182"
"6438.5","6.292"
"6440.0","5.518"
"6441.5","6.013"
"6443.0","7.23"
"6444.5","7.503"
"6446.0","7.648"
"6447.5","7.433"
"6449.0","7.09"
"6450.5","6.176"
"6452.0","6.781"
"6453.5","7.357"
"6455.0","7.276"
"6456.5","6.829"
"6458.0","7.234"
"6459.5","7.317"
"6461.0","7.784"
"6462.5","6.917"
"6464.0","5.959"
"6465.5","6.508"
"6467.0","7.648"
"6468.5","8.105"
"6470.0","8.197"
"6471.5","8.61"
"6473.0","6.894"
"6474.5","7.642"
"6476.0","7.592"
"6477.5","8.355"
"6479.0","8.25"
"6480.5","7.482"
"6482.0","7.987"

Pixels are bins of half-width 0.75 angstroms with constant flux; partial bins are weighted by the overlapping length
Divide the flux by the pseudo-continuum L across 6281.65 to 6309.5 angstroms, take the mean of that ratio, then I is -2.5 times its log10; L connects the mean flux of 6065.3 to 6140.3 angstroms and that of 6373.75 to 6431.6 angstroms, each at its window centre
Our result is 0.15 mag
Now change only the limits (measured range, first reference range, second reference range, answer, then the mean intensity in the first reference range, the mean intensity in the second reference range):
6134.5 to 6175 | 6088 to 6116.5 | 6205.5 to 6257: 0.00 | 6.24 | 4.29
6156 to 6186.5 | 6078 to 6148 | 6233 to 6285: 0.18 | 6.2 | 4.63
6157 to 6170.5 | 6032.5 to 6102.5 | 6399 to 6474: 0.42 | 6.22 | 6.94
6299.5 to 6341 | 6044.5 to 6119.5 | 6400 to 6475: 0.11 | 6.25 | 6.95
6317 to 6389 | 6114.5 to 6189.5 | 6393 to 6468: 0.05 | 5.52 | 6.78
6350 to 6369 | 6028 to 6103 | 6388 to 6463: 0.06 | 6.21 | 6.7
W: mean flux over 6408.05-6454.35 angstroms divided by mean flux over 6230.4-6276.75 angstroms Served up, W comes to 1.53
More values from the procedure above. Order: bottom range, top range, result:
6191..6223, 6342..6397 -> 1.31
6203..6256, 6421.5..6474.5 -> 1.63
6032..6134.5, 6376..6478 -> 1.09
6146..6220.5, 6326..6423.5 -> 1.28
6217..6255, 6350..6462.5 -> 1.57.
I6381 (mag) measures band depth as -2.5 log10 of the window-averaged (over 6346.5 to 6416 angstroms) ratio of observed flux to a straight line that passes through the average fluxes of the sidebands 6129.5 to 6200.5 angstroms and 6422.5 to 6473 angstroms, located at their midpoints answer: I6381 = 0.09 mag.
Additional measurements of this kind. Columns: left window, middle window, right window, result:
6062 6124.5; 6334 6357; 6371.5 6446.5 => -0.03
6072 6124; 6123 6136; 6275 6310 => 0.03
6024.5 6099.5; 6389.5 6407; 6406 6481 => 0.14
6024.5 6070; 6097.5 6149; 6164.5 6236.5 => -0.17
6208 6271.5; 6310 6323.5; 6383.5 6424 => -0.14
